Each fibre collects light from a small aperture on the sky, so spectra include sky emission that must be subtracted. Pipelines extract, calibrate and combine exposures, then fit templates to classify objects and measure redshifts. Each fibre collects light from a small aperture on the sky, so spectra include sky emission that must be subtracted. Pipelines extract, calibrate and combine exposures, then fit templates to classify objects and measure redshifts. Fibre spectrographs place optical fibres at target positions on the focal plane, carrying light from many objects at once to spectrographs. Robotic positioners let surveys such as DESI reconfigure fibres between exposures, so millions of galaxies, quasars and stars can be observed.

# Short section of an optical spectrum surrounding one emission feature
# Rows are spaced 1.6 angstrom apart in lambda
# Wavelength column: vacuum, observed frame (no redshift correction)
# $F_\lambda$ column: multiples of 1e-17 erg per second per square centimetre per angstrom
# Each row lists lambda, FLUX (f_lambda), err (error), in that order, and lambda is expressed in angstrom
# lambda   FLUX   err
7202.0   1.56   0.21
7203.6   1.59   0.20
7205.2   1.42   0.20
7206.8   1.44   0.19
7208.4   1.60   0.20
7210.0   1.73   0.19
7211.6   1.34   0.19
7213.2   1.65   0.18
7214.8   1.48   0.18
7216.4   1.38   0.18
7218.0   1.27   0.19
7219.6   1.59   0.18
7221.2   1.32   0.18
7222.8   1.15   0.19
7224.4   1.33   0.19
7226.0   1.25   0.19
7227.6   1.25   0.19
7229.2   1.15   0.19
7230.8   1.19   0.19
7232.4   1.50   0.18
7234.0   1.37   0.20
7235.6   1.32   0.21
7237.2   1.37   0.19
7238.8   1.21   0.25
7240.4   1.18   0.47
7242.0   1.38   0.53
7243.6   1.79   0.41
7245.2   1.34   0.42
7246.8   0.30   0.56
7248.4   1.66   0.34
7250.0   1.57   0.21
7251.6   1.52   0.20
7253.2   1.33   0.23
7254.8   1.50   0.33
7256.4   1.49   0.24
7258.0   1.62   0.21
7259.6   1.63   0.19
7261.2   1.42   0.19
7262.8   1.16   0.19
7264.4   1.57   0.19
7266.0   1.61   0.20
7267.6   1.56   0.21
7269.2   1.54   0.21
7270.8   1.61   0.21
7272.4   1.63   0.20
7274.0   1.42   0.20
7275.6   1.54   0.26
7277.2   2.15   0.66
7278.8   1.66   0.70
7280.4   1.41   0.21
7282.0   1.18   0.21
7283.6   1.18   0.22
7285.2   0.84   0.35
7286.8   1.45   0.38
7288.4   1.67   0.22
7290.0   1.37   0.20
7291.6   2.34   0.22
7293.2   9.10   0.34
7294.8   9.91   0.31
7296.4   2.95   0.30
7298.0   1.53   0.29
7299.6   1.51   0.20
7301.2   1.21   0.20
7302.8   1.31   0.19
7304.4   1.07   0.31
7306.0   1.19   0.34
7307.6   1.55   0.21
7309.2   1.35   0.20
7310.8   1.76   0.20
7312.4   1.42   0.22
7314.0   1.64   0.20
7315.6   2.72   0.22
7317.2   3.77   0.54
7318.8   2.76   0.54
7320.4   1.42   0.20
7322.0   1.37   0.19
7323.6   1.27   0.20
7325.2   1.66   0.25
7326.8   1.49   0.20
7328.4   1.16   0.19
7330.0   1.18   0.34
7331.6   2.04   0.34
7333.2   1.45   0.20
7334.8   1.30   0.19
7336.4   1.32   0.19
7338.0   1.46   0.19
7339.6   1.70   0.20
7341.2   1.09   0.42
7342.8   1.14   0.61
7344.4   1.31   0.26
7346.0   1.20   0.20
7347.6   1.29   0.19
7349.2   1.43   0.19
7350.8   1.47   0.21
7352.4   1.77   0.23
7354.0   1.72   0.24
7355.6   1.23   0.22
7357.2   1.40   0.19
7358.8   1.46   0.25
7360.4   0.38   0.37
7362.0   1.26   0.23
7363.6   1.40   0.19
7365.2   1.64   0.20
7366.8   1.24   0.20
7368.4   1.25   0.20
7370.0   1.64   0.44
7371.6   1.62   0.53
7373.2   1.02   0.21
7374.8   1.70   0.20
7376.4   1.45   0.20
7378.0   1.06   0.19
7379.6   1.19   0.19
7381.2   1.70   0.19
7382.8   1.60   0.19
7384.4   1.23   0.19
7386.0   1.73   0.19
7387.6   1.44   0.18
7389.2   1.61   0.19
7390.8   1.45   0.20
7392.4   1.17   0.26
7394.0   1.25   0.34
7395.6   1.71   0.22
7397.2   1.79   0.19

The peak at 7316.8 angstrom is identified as [N II] 6583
